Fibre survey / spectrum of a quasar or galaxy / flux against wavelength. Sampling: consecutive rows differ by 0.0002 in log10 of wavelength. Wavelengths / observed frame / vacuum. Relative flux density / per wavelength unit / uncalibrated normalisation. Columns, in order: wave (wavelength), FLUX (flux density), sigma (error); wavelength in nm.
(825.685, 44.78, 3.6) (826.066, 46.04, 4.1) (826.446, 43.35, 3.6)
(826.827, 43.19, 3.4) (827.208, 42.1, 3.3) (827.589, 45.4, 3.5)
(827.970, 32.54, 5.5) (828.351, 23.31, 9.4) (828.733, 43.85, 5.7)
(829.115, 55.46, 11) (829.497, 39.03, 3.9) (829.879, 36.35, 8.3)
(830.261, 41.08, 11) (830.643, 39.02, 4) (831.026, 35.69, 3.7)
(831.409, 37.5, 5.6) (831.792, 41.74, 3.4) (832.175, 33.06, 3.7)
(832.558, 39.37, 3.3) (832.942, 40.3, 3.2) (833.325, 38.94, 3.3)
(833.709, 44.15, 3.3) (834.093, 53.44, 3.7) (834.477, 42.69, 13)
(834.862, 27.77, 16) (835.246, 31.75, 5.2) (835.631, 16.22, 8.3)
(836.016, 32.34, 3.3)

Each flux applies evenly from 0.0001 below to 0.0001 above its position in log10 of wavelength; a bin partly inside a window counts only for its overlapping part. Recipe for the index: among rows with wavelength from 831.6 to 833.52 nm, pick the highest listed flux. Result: 41.74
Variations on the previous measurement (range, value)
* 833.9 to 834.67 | 53.44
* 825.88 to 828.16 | 46.04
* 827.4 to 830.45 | 55.46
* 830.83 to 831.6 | 37.5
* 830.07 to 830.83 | 41.08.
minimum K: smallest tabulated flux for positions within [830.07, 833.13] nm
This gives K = 33.06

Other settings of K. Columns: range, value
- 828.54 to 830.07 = 36.35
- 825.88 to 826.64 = 43.35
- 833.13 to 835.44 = 27.77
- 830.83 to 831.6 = 35.69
